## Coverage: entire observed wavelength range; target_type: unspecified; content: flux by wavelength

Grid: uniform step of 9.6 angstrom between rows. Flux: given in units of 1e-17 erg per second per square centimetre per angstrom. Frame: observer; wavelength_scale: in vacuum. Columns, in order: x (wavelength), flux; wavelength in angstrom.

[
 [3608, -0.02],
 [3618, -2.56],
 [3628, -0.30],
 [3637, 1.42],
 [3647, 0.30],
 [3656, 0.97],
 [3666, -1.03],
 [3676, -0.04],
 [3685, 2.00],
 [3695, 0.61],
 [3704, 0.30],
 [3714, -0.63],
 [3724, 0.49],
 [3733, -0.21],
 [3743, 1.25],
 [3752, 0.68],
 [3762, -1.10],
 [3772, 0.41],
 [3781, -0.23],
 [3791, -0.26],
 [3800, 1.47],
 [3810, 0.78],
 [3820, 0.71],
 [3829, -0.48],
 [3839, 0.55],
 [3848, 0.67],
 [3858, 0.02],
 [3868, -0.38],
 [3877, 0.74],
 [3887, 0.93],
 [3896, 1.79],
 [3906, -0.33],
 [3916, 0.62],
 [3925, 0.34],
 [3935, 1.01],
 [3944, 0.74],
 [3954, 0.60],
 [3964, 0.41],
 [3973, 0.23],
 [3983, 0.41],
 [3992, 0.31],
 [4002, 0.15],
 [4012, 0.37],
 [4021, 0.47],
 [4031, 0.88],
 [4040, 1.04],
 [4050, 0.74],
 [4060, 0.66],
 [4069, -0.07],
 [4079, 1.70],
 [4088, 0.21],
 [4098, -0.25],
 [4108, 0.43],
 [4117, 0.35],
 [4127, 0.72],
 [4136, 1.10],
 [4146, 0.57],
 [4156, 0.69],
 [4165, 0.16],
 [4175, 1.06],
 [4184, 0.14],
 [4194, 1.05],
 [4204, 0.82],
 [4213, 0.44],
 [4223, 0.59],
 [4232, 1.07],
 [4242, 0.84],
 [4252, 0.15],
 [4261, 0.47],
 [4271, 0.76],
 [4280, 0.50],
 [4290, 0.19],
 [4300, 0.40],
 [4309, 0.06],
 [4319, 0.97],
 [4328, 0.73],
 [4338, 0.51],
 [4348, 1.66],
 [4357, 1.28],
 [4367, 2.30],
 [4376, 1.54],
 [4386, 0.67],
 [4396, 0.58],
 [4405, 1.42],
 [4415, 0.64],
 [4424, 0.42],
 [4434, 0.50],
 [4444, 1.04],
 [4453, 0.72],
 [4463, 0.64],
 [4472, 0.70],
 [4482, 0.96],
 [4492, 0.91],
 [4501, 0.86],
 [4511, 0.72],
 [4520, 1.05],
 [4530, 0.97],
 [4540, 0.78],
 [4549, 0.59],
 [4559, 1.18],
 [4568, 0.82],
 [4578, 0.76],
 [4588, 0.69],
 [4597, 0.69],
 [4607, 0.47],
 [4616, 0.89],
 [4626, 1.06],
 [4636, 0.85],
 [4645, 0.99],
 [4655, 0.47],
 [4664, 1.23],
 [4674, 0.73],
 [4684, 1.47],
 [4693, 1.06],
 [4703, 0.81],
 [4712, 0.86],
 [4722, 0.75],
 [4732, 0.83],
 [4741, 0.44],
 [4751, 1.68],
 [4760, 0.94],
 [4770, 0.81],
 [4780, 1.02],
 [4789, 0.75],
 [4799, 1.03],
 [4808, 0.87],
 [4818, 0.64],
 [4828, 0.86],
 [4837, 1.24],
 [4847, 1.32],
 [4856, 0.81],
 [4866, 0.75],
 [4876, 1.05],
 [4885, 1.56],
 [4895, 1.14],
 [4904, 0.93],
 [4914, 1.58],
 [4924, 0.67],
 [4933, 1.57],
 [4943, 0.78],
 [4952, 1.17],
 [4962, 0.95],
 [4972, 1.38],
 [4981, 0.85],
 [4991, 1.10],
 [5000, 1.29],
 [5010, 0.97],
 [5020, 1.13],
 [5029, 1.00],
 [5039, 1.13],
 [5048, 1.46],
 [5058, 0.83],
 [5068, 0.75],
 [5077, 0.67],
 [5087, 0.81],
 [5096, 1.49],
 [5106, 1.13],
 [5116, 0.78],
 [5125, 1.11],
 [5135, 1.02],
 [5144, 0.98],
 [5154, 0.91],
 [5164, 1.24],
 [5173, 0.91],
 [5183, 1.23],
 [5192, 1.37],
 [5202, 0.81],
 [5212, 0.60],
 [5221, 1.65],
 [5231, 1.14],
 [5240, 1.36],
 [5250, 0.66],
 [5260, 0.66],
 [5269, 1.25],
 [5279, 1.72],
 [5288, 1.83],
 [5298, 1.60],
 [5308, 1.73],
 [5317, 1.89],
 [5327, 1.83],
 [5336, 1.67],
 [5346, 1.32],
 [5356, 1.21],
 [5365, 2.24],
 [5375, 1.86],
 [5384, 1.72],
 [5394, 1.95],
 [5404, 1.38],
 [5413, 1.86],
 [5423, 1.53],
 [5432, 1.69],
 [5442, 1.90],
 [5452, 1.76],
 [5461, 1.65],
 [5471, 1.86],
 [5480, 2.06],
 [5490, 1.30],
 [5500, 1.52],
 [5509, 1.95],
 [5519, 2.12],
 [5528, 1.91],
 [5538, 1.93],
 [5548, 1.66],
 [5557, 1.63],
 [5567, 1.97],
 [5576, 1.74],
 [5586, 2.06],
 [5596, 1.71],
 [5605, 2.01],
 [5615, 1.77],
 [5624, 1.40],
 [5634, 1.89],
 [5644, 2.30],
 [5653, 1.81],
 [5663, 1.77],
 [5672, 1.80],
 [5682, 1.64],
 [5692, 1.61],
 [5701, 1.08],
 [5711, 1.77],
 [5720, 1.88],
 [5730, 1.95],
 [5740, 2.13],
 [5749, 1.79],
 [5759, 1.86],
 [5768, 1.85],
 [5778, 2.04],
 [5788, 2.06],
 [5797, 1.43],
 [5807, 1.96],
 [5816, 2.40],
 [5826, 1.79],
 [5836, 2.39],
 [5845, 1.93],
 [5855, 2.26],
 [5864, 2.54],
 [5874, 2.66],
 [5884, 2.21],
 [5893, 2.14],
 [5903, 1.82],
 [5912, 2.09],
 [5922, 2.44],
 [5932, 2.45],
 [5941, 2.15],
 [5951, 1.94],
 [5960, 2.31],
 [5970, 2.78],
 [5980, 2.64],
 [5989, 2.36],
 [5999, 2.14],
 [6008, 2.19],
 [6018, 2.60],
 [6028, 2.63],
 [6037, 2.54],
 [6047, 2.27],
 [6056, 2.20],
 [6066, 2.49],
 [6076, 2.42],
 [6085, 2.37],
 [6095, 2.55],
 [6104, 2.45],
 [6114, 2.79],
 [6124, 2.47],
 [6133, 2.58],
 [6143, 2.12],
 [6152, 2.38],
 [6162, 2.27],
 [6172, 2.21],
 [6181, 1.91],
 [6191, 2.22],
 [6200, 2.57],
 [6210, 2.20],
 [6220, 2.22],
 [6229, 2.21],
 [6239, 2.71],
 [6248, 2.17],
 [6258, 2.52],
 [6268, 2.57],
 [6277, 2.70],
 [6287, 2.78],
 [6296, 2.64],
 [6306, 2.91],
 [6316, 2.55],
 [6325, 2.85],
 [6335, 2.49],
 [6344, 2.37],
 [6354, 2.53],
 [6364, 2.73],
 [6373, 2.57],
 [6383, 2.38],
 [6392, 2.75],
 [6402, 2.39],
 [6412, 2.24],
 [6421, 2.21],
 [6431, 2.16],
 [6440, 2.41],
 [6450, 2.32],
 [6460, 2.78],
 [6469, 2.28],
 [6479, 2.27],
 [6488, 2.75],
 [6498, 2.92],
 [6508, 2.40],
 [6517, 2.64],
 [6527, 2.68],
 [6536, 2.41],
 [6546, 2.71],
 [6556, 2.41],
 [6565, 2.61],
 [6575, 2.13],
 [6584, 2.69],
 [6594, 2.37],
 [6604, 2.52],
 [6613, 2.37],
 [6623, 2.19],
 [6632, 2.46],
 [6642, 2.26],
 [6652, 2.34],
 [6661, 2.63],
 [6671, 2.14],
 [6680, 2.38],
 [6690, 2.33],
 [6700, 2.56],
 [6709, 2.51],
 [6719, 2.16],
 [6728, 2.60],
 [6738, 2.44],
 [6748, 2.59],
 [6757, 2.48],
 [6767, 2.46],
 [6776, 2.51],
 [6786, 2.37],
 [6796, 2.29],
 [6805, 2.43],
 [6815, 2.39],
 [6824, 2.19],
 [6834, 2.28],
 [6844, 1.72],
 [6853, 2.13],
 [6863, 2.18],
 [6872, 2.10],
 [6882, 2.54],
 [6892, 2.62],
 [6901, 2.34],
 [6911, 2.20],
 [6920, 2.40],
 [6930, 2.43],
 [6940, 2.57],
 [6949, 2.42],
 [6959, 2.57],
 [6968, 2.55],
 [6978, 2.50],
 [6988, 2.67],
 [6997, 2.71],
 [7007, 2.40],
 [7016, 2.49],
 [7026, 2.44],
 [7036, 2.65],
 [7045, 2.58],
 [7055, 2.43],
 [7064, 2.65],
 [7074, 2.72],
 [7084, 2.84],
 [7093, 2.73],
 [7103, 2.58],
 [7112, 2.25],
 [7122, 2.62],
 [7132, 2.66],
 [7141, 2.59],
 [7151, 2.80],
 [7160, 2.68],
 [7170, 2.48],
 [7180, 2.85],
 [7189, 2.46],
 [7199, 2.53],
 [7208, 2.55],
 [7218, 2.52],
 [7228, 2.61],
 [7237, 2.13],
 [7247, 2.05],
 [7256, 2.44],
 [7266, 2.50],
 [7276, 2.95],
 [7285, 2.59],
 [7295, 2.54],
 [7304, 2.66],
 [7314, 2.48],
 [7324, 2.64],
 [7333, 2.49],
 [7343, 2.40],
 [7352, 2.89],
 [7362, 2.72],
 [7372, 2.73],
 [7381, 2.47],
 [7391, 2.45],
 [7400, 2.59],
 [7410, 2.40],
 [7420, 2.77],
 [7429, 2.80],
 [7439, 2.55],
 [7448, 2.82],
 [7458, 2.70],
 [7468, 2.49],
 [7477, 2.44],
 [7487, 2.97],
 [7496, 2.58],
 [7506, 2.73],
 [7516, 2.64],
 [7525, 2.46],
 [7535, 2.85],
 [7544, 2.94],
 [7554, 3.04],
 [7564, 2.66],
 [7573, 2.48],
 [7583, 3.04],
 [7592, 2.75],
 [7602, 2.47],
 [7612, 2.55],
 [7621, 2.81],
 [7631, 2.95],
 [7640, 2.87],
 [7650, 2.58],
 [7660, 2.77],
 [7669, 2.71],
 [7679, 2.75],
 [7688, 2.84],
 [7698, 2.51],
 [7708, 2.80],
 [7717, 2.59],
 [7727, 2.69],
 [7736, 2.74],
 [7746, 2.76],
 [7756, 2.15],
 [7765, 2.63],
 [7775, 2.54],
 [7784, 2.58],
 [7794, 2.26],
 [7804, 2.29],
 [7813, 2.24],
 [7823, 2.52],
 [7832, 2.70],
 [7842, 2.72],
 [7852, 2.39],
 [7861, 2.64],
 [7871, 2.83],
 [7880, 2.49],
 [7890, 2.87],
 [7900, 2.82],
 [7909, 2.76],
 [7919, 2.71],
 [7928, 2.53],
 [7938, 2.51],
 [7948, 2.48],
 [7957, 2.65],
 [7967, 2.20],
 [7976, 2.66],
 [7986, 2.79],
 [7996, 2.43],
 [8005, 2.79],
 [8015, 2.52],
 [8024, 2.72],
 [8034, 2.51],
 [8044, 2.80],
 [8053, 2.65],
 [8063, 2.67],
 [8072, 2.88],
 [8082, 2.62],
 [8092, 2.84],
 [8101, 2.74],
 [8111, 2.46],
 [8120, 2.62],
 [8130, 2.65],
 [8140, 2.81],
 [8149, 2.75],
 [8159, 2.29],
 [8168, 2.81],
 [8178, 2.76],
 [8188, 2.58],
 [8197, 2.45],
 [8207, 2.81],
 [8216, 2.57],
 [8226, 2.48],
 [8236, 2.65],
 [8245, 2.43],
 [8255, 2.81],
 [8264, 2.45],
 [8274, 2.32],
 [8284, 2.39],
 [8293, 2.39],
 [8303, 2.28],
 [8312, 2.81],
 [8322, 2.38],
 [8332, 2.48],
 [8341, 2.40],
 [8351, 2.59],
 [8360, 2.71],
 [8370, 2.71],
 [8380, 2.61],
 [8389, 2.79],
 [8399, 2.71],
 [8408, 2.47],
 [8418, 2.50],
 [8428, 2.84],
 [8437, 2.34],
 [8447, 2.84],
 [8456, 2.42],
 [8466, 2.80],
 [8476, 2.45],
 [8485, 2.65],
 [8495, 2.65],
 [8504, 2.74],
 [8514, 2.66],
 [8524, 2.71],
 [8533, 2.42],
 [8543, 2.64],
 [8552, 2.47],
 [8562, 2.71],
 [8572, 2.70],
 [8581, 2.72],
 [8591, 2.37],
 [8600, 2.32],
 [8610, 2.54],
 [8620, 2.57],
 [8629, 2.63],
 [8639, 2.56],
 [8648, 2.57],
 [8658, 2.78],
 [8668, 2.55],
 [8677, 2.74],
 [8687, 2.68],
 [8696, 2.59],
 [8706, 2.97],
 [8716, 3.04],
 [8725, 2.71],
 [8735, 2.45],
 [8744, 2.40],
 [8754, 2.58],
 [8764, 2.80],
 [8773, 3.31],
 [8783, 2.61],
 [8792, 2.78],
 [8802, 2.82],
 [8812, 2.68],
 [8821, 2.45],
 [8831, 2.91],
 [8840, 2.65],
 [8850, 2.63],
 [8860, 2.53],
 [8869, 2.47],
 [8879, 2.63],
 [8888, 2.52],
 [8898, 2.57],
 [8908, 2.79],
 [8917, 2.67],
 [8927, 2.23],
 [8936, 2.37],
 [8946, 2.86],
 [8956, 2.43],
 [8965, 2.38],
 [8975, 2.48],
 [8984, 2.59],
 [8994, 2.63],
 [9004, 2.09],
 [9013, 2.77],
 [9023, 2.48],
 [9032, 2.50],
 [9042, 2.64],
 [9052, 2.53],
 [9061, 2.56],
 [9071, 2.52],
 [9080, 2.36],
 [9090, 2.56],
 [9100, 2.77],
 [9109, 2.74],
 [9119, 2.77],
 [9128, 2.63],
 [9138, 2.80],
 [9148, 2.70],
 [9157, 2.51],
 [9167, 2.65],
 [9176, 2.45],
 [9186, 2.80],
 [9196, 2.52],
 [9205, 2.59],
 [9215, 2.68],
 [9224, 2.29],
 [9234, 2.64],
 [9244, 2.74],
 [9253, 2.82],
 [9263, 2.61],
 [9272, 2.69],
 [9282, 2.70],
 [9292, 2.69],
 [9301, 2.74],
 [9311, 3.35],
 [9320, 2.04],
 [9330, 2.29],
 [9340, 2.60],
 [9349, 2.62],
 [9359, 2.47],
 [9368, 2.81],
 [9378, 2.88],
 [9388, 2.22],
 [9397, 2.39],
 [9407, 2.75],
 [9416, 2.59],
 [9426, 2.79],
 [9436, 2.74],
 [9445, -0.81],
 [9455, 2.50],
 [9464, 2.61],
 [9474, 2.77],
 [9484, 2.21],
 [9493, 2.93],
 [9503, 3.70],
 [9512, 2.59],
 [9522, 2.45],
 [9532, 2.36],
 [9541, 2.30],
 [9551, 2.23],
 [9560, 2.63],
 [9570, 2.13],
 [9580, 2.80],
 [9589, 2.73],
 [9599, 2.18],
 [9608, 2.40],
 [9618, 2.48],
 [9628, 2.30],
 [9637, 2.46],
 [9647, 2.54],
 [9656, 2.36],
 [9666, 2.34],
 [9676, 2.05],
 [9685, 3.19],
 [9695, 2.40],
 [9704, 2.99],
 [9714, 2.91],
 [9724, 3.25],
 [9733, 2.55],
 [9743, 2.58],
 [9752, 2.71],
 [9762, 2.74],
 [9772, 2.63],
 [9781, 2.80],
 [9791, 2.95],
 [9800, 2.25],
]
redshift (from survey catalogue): 0.32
